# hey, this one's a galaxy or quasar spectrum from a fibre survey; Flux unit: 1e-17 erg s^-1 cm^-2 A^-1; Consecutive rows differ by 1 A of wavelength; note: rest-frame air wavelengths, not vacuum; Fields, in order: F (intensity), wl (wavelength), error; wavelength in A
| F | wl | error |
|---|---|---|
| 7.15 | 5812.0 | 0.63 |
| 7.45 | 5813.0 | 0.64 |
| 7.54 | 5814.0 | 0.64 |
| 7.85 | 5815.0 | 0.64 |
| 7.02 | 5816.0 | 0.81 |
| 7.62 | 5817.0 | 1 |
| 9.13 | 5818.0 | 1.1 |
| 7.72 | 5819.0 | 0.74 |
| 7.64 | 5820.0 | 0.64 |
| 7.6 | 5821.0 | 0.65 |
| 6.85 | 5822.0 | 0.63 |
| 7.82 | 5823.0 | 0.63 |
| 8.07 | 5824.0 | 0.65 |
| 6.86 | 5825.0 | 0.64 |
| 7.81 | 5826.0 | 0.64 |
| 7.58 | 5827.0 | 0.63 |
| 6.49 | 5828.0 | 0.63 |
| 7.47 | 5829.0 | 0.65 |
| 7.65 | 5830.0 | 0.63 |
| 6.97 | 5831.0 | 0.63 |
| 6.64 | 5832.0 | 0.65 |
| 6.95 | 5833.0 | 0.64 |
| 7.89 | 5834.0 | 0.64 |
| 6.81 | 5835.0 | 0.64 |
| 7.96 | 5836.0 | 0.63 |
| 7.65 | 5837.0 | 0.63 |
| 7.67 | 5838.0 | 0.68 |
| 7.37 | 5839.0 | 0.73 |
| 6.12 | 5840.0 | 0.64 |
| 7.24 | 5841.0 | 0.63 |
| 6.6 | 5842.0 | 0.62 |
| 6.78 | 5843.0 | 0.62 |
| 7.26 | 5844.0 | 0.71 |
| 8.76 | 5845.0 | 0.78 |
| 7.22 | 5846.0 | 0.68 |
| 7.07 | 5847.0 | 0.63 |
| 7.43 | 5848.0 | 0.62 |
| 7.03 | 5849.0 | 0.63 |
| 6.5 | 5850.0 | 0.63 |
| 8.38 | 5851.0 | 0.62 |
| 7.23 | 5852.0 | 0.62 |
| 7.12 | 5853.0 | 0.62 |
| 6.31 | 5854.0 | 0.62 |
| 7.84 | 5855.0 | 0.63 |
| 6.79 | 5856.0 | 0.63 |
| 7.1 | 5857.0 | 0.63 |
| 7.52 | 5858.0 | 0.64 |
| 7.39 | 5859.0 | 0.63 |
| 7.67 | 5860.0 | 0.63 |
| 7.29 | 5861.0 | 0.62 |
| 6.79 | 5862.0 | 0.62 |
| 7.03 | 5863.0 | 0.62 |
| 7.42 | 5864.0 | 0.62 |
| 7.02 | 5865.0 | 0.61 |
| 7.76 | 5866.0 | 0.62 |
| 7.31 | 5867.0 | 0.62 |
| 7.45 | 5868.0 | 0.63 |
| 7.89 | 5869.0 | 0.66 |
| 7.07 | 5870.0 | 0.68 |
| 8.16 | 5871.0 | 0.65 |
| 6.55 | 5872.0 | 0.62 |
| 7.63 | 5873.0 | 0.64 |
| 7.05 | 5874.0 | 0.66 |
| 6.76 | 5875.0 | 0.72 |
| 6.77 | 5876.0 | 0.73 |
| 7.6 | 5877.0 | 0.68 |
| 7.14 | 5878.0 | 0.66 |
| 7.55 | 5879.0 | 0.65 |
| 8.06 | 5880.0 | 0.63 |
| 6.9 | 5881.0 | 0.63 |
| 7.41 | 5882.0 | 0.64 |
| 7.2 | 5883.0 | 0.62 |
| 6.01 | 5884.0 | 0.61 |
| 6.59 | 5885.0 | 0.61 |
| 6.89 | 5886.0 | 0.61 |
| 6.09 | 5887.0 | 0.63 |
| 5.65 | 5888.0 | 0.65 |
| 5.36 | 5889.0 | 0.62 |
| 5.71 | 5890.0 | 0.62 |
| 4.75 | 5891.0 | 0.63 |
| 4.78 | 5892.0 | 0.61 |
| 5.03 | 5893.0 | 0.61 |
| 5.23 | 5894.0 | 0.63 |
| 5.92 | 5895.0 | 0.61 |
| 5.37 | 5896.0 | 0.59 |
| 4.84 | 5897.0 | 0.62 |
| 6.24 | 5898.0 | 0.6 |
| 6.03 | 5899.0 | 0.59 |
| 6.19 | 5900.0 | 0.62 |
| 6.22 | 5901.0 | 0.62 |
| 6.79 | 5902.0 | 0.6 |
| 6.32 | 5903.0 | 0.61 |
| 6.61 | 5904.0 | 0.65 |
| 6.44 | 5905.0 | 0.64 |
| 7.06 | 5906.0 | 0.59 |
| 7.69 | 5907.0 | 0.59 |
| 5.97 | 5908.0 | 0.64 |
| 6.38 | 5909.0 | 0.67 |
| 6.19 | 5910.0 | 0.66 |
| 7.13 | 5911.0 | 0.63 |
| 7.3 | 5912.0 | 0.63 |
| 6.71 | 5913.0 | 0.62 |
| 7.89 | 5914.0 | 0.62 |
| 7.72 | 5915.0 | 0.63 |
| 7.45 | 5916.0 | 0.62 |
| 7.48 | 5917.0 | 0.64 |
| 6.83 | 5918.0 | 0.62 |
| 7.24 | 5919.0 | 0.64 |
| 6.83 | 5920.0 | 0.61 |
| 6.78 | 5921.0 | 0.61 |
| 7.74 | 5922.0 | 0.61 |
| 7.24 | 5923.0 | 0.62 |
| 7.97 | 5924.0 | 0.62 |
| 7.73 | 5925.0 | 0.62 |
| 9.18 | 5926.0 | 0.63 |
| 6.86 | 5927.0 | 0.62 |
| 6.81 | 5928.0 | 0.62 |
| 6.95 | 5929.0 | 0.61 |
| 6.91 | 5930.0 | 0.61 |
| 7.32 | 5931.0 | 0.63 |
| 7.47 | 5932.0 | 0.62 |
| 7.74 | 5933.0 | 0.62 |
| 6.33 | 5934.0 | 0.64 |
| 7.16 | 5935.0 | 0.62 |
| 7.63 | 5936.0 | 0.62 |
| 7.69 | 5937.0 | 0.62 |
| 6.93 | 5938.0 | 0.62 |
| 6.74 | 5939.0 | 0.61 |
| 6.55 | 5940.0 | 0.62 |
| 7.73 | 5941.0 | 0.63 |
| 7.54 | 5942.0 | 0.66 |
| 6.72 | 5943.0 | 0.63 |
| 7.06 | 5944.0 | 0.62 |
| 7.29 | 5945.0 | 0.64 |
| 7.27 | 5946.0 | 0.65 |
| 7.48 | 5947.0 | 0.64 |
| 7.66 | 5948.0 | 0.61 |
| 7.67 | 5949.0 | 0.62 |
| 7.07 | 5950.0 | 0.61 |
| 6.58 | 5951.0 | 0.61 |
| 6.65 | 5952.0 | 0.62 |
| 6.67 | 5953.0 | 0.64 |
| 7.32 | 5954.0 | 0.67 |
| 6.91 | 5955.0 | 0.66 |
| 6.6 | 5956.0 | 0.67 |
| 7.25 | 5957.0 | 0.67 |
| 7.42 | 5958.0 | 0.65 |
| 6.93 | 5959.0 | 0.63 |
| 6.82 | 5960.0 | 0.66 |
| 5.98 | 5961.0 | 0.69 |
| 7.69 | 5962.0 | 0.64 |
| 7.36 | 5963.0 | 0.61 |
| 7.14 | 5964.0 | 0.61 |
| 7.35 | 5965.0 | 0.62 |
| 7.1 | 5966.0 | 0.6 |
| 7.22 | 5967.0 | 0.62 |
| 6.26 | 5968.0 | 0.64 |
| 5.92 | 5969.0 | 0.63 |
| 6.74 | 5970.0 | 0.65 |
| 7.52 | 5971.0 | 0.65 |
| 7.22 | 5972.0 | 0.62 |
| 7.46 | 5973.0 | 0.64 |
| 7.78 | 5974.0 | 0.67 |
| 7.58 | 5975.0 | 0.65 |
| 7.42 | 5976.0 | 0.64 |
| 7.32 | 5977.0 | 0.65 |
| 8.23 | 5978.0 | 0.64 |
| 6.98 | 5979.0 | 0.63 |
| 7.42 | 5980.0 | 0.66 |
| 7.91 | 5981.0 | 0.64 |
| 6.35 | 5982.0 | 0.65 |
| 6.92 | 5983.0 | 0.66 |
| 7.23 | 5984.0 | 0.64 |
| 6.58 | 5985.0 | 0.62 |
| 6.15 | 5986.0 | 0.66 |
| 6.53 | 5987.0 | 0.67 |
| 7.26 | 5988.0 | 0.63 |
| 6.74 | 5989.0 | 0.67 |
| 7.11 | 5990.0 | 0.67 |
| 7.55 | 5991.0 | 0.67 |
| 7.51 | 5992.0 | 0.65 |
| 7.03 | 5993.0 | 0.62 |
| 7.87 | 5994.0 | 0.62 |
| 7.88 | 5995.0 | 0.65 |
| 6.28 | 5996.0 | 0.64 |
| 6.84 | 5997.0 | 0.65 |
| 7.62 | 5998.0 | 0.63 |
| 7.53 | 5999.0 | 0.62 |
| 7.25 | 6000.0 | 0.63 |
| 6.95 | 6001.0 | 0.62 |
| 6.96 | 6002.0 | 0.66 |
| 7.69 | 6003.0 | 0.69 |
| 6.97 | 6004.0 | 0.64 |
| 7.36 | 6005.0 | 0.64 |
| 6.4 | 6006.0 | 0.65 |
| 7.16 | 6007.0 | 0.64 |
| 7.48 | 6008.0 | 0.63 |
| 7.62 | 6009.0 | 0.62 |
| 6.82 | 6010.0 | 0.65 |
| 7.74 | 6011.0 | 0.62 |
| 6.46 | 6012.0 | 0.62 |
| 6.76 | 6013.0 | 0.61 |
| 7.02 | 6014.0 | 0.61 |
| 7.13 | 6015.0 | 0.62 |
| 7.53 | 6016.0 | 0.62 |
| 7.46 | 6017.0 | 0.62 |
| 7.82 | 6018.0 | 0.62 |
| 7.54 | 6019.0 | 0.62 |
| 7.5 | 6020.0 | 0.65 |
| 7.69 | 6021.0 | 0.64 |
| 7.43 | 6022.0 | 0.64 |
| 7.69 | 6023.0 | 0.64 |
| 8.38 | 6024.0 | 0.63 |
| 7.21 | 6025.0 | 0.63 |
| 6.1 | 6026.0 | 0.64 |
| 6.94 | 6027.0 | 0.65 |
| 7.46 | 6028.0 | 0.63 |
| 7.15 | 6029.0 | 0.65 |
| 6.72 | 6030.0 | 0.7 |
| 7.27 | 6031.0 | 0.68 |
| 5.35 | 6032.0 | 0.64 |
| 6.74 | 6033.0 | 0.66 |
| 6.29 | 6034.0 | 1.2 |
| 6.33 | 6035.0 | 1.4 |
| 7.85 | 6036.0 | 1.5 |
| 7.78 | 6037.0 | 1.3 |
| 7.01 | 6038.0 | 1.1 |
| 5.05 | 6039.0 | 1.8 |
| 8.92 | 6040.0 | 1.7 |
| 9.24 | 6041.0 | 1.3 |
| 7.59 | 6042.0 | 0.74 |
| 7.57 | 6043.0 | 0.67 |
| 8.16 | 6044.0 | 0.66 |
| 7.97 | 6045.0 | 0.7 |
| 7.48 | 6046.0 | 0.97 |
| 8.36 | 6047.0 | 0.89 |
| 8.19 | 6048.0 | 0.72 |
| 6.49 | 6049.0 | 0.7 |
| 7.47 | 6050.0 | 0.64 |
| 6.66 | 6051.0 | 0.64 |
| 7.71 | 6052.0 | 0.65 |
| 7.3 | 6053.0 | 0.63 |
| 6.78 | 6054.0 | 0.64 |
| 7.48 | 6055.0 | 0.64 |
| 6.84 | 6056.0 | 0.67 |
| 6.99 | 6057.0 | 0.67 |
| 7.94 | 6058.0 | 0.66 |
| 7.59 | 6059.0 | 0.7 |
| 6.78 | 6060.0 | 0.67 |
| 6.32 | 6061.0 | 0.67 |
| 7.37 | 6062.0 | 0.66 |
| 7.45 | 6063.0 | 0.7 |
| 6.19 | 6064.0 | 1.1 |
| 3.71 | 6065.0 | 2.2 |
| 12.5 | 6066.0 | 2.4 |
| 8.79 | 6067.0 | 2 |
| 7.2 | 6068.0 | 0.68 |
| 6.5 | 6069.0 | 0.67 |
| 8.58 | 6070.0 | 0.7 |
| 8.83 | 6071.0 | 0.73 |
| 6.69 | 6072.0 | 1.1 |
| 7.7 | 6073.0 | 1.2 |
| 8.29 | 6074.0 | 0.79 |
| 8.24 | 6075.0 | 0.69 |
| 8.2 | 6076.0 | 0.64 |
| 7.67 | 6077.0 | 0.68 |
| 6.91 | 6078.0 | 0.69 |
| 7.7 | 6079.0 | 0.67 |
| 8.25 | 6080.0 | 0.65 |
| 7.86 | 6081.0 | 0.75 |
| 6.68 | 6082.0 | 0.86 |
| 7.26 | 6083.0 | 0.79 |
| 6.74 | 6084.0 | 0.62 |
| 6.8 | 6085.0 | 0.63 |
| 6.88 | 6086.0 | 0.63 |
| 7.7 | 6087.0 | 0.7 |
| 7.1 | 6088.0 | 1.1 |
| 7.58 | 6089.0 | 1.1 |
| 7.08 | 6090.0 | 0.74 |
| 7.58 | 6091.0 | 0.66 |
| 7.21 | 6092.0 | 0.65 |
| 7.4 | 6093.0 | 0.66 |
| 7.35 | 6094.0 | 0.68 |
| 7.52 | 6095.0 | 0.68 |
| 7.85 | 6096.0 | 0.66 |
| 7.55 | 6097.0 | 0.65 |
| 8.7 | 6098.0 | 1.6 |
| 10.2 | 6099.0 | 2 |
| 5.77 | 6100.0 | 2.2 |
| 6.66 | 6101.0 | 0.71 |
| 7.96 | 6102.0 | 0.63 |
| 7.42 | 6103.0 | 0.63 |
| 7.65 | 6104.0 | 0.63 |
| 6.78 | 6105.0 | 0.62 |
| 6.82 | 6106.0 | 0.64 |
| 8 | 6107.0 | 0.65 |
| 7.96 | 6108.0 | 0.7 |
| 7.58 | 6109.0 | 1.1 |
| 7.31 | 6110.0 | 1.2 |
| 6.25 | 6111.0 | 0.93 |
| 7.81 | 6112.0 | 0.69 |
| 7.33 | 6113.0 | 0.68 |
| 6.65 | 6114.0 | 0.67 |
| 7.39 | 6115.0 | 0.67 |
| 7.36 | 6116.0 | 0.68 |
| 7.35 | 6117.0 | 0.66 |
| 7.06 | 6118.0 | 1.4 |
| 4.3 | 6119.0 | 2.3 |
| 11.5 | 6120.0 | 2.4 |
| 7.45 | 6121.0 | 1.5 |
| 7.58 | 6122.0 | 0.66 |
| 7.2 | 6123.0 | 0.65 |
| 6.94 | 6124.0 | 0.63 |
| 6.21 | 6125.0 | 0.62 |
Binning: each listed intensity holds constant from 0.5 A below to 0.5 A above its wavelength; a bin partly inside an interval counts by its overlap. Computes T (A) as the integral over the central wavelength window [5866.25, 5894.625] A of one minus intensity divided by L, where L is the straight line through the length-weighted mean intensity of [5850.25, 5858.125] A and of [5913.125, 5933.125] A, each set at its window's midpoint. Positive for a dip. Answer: 2.4 A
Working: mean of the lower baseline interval 7.25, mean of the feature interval 6.67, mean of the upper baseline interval 7.39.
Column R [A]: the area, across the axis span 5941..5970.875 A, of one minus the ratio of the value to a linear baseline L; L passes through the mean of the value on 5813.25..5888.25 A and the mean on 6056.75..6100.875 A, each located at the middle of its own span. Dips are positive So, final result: 1.4 A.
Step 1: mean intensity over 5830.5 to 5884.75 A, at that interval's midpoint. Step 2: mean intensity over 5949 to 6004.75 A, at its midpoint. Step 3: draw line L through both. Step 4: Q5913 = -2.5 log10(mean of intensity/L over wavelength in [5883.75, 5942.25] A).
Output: 0.07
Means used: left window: 7.24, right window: 7.11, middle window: 6.71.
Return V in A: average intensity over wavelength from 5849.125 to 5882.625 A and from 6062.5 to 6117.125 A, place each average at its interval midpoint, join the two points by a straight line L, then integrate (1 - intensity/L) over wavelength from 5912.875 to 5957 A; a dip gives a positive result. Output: 0.70 A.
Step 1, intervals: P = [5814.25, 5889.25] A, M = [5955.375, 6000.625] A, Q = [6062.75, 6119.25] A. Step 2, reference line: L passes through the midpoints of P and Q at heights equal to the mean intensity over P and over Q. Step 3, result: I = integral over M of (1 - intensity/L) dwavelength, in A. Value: 1.4 A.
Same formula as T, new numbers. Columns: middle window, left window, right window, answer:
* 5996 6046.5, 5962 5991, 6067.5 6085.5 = 0.5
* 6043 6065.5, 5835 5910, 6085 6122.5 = 0.5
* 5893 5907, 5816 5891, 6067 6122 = 2.2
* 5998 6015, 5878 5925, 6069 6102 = 0.0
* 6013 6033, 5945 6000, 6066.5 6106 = 0.3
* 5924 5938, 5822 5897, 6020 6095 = -0.5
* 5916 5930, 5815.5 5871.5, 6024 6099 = 0.1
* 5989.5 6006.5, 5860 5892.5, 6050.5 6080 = 0.1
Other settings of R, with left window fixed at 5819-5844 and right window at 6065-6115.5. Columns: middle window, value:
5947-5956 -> 0.43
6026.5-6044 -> 0.81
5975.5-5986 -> 0.37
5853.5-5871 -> 0.04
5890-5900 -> 2.63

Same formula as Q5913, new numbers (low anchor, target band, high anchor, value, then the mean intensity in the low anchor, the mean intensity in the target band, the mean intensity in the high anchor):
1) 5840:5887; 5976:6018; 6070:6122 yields 0.030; 7.21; 7.17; 7.5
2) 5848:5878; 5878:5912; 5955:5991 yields 0.148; 7.26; 6.29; 7.08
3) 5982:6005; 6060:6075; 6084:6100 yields -0.020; 7.1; 7.58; 7.55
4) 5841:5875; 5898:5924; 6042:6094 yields 0.065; 7.28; 6.9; 7.47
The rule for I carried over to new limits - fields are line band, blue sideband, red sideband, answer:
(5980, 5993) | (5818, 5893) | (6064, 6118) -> 0.6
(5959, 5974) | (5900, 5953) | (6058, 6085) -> 0.5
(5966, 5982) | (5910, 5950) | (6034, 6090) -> 0.2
